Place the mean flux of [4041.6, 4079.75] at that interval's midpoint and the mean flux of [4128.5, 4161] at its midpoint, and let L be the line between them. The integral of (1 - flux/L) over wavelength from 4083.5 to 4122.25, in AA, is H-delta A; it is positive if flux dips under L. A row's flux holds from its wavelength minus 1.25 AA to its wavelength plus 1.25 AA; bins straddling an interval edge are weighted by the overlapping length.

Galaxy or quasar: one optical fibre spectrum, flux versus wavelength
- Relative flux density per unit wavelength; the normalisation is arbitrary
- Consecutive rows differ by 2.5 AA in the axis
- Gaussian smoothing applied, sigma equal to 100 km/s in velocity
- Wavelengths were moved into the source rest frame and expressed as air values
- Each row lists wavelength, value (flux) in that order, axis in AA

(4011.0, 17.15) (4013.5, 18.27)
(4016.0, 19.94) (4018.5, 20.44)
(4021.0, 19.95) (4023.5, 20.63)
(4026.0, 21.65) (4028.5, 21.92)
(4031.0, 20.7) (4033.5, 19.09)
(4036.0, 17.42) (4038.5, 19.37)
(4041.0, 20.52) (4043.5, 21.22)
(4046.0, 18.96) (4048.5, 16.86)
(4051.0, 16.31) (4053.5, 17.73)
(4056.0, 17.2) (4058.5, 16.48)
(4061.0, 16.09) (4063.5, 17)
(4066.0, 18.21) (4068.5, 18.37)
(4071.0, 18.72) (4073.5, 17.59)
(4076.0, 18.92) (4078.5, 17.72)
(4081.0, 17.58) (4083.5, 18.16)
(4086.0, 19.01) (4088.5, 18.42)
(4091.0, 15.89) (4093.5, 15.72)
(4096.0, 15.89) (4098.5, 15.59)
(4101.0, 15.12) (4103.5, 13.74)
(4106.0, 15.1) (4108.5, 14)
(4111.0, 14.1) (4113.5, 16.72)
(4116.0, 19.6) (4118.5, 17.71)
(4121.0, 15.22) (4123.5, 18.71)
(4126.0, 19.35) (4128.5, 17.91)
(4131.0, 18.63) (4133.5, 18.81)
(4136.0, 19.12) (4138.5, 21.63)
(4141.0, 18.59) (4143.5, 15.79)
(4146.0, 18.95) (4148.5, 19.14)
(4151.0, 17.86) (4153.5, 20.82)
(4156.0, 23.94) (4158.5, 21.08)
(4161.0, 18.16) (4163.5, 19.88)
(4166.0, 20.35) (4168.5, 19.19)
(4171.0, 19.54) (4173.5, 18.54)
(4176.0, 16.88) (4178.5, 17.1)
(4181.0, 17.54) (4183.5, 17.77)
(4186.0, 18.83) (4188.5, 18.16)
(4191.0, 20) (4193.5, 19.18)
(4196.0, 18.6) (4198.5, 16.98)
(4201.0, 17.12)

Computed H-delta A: 5.1 AA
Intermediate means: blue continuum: 17.9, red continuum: 19.4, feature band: 16.2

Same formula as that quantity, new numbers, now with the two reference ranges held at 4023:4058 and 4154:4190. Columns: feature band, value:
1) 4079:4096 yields 1.6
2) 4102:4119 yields 3.0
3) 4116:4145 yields 1.1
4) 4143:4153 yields 0.4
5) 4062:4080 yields 1.0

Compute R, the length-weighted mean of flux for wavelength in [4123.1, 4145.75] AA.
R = 18.7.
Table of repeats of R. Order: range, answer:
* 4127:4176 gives 19.3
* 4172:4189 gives 17.8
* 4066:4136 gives 17.2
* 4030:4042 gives 19.4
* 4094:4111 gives 14.9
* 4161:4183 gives 18.6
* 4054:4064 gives 16.7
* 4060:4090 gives 18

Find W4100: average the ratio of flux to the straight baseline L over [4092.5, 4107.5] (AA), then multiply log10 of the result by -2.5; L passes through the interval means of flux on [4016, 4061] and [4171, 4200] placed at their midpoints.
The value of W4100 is 0.23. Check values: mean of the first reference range 19.1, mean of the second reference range 18.2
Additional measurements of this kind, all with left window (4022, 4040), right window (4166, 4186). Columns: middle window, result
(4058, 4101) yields 0.13 mag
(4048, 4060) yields 0.17 mag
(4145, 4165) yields -0.08 mag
